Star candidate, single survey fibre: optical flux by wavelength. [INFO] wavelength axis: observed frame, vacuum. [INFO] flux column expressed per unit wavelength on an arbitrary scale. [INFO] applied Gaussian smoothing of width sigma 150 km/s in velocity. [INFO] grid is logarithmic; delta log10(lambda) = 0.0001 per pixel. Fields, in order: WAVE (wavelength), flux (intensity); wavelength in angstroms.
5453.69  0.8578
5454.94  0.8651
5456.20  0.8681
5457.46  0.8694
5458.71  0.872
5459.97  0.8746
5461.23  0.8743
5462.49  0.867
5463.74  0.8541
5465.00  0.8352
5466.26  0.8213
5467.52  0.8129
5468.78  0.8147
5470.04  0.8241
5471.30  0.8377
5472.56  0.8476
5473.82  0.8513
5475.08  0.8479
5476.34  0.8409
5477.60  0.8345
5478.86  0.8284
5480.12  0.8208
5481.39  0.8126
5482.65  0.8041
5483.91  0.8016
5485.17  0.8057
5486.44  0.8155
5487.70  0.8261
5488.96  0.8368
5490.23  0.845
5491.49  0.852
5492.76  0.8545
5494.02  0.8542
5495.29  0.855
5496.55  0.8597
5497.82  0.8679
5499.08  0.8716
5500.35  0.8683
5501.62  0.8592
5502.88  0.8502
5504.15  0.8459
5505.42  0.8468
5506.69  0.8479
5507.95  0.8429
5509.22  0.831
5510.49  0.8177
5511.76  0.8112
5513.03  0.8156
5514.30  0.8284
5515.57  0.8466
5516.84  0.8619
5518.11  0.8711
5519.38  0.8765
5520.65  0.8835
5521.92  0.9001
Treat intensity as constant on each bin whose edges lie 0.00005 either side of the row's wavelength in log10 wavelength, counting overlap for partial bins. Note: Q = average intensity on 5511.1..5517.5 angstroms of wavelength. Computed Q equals 0.833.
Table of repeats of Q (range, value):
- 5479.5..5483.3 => 0.812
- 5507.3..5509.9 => 0.838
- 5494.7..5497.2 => 0.858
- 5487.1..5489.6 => 0.831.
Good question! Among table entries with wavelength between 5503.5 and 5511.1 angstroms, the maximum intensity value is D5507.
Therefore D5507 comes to 0.8479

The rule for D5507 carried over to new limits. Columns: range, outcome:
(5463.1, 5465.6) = 0.8541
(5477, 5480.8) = 0.8345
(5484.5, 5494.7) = 0.8545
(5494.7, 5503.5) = 0.8716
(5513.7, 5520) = 0.8765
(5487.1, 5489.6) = 0.8368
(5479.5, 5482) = 0.8208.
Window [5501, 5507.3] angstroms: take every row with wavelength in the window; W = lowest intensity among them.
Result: 0.8459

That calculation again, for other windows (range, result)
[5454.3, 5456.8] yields 0.8651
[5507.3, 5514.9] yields 0.8112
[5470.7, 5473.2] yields 0.8377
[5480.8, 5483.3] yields 0.8041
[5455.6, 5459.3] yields 0.8681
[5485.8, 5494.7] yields 0.8155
